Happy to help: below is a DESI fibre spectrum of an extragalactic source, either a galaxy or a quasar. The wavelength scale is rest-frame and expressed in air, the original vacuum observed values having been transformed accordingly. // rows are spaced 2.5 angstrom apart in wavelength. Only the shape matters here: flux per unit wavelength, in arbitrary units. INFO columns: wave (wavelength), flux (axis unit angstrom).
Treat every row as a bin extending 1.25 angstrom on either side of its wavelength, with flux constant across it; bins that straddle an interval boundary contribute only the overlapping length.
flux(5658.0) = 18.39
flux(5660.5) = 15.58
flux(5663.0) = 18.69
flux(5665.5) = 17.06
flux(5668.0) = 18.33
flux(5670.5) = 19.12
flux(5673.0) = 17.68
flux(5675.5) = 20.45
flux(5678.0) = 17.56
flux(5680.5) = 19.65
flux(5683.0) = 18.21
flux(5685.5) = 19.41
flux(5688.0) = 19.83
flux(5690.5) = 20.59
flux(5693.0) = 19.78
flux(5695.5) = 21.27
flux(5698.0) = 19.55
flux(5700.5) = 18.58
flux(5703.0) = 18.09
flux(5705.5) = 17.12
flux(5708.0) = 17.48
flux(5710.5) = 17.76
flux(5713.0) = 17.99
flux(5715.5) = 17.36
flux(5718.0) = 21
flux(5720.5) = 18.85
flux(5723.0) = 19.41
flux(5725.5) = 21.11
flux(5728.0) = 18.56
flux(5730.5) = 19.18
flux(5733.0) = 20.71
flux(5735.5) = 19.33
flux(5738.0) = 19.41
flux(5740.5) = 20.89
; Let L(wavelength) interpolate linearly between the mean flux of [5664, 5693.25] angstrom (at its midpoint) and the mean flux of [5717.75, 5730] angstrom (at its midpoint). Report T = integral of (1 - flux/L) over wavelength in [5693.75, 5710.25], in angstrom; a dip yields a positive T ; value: 0.55 angstrom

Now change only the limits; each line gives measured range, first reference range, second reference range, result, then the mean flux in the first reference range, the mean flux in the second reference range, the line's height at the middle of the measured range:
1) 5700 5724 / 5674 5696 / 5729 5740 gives 1.59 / 19.6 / 19.7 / 19.6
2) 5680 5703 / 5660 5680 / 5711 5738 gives -1.14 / 18.2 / 19.3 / 18.6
